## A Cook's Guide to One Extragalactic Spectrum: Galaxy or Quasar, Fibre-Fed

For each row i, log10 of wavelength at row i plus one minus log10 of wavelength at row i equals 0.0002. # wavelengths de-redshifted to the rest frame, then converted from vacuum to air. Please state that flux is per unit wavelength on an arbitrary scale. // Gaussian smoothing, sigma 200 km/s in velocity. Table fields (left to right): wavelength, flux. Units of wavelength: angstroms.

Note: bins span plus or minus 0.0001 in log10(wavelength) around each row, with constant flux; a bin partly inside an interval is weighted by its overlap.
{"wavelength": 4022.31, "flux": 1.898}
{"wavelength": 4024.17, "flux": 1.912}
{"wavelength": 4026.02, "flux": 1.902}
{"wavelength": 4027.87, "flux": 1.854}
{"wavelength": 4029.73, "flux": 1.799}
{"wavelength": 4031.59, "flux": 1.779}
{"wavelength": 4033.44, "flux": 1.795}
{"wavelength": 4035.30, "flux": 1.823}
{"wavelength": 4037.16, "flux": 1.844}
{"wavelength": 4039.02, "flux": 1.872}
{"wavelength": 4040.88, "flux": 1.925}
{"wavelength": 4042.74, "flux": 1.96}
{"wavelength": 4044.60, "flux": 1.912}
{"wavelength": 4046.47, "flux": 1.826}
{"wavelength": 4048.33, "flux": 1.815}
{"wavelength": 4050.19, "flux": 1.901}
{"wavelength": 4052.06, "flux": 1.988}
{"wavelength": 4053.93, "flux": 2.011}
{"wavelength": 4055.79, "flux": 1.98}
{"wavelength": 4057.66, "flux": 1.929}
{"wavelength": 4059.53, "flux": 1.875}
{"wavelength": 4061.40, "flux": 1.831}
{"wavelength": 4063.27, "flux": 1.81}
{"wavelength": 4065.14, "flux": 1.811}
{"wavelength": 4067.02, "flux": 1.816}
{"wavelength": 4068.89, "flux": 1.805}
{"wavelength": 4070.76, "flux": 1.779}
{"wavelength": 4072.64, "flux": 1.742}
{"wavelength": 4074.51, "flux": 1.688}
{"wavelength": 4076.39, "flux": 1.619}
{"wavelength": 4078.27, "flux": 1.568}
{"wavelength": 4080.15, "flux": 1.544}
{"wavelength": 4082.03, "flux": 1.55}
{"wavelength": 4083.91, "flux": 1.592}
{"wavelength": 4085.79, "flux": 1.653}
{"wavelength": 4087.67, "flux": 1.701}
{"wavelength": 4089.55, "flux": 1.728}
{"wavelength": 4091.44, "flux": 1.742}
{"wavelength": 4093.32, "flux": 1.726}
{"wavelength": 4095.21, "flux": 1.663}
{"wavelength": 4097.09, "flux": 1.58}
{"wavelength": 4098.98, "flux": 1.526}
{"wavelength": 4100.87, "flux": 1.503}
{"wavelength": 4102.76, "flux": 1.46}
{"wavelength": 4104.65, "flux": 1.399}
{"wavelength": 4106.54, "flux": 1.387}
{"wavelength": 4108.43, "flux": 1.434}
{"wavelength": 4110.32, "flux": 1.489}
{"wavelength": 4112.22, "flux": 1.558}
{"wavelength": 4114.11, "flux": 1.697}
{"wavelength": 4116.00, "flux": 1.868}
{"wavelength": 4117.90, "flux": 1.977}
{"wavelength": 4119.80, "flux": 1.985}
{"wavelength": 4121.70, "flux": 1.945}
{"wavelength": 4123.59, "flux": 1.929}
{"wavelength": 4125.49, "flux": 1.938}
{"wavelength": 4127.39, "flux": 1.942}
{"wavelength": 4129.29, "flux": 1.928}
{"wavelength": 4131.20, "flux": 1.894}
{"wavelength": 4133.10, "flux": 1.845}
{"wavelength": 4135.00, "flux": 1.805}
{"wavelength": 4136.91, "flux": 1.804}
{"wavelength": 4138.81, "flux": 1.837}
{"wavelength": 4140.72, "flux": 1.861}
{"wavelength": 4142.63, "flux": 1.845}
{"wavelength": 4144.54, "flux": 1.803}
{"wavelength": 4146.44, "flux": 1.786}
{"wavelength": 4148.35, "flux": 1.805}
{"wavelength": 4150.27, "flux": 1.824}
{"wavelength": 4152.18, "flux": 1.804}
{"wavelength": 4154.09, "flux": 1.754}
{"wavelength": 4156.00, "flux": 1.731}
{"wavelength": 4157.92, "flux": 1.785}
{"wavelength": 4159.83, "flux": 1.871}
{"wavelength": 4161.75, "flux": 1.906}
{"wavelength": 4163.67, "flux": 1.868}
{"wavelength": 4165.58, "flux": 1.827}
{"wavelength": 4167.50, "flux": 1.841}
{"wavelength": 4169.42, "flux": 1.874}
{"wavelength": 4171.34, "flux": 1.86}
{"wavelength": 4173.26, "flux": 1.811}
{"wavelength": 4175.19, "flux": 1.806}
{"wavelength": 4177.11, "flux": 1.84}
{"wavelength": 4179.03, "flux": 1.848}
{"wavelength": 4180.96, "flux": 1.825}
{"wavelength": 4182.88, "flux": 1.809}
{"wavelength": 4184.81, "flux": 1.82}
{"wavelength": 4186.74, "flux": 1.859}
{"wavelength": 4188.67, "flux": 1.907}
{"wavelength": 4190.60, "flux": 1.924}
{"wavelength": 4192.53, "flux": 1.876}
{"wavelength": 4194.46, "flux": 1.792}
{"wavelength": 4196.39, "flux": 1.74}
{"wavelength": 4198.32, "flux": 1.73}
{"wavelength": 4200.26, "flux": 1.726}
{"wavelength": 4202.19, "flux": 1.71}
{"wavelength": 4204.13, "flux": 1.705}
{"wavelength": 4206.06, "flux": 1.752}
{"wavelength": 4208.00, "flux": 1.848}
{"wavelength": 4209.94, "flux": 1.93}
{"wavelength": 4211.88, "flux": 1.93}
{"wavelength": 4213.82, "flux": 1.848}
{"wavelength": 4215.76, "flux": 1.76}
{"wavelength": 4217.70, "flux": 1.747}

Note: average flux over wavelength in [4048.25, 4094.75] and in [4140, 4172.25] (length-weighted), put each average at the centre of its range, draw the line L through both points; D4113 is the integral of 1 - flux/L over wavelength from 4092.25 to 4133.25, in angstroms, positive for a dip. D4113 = 2.0 angstroms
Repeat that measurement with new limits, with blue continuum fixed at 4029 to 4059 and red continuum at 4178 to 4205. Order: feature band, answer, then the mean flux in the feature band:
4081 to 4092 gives 1.2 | 1.66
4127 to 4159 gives 0.1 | 1.82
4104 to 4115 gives 2.1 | 1.5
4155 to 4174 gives -0.2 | 1.84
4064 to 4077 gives 0.8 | 1.76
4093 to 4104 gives 1.7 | 1.56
